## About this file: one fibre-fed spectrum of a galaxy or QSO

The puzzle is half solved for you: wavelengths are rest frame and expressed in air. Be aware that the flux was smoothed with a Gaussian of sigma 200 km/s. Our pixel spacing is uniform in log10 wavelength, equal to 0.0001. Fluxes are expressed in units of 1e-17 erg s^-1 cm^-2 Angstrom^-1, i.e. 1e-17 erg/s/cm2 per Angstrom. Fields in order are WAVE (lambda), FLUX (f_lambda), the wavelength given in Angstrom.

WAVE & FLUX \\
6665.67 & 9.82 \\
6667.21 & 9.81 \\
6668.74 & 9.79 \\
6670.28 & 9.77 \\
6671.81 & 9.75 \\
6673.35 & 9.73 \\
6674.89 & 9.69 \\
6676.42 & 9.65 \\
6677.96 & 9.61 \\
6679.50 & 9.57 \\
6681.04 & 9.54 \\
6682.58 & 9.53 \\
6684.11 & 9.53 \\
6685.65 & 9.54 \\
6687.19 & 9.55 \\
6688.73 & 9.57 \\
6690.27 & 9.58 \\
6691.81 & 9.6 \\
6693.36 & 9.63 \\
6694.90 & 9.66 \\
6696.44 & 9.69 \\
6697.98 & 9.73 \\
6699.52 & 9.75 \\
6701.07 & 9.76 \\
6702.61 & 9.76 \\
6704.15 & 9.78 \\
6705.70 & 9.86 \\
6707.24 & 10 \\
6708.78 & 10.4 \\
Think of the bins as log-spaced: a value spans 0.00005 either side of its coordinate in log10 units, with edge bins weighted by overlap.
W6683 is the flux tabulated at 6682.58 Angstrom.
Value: 9.53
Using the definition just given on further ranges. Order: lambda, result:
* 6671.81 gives 9.75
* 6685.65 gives 9.54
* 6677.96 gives 9.61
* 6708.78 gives 10.4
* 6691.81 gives 9.6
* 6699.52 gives 9.75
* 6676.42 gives 9.65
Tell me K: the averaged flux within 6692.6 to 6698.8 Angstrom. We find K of 9.69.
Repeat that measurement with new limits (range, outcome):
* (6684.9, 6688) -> 9.54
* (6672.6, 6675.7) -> 9.72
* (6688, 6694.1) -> 9.58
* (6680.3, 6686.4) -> 9.55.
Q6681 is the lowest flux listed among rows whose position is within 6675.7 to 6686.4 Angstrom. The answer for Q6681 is 9.53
